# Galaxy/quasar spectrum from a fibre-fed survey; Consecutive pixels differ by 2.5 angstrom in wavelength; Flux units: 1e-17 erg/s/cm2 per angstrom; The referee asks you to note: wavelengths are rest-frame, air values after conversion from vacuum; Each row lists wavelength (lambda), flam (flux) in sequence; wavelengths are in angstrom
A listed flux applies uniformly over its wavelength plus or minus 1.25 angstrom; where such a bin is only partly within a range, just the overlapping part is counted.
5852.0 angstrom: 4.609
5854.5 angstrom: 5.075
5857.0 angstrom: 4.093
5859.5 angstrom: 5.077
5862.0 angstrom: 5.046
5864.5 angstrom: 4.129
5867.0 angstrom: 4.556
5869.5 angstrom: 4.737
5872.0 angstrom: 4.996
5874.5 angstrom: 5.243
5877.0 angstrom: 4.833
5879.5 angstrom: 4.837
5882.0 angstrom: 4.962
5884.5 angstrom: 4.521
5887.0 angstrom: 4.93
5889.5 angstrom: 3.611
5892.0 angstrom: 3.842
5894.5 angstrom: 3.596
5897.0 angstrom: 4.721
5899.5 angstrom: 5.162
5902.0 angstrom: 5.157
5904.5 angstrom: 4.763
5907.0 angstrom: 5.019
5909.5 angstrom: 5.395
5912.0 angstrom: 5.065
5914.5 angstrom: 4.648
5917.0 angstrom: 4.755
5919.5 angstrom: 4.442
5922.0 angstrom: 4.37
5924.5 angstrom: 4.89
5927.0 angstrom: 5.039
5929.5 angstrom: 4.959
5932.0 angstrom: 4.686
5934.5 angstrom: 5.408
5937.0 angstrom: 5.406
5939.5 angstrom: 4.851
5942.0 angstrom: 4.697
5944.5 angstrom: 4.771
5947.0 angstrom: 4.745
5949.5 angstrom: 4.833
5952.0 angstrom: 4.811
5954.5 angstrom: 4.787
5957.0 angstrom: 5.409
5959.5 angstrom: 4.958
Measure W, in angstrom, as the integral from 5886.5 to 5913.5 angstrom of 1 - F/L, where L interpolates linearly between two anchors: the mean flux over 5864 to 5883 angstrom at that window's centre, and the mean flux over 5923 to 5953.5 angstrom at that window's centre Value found 1.1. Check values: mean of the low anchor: 4.81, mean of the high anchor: 4.92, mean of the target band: 4.65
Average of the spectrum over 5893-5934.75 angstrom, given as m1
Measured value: 4.81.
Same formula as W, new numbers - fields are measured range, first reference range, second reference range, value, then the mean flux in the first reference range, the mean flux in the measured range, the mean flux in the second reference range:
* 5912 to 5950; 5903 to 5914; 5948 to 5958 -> 1.1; 5.03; 4.84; 4.94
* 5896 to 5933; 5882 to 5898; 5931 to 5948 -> -2.3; 4.25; 4.87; 4.94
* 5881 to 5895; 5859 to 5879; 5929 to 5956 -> 1.7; 4.82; 4.27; 4.91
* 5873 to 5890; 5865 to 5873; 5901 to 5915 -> 0.1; 4.7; 4.76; 5.02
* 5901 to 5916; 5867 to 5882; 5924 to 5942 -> -0.1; 4.9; 5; 5.02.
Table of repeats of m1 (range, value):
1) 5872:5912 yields 4.73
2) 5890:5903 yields 4.43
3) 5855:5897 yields 4.58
